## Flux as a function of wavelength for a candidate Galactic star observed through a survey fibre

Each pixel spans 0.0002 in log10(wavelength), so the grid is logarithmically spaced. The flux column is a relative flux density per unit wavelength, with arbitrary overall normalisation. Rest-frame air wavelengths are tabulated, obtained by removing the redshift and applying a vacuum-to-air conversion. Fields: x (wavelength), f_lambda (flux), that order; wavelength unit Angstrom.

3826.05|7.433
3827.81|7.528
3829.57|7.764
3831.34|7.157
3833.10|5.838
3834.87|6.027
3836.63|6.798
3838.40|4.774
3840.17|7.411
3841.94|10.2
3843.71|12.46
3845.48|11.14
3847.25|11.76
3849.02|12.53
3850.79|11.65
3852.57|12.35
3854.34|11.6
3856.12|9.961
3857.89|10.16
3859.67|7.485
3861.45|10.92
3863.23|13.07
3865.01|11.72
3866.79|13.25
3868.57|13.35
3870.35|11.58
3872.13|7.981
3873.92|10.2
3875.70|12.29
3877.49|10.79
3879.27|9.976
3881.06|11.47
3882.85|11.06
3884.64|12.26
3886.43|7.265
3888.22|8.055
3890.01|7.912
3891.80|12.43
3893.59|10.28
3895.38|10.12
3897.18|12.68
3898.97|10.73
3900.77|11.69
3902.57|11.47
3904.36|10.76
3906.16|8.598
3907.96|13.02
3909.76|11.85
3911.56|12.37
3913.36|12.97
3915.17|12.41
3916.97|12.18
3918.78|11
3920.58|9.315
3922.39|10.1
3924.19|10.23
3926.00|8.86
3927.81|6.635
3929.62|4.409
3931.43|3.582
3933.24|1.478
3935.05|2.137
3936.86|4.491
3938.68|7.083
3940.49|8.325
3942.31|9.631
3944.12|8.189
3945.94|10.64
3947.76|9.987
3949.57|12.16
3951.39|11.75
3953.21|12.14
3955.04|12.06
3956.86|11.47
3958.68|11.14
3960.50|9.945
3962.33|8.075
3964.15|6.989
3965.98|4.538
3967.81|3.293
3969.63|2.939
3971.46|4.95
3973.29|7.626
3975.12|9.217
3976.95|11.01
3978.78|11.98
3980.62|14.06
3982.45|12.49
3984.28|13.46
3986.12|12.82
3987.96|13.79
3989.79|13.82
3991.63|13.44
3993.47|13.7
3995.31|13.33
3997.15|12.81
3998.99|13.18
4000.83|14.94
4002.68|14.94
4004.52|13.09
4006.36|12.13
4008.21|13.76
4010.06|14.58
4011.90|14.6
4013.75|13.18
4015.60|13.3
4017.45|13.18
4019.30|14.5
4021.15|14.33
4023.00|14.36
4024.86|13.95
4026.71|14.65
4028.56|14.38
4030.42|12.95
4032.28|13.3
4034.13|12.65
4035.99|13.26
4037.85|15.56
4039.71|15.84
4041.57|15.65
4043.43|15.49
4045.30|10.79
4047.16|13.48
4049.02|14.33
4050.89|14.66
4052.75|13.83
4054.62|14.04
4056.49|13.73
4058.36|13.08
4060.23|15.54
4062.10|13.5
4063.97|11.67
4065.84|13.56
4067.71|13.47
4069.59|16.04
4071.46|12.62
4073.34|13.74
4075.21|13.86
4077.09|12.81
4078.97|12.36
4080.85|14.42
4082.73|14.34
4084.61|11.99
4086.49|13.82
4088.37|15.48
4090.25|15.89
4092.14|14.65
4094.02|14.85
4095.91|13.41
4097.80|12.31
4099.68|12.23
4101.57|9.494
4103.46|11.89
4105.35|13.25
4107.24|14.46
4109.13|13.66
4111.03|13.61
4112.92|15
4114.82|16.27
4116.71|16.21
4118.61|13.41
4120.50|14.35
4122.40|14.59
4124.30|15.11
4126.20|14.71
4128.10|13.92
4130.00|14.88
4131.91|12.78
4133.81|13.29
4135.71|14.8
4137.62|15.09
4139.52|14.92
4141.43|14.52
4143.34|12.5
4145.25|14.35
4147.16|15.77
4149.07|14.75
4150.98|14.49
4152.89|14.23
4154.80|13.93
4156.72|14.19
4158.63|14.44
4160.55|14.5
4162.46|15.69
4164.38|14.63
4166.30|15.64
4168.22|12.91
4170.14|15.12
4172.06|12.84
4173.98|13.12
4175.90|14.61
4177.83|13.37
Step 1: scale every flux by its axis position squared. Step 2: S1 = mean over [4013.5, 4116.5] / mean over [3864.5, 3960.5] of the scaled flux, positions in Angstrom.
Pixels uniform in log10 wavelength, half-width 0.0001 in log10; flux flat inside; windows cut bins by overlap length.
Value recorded 1.50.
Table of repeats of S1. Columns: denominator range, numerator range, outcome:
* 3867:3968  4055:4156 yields 1.59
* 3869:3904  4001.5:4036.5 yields 1.39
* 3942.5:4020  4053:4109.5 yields 1.25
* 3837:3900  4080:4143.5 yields 1.49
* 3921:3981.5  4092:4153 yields 1.86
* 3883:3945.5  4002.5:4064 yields 1.59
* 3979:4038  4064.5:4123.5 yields 1.05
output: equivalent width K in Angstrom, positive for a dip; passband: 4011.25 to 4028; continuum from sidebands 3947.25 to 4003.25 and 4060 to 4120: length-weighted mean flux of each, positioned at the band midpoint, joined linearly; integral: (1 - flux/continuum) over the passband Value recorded -2.8 Angstrom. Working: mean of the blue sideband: 10.9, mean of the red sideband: 13.7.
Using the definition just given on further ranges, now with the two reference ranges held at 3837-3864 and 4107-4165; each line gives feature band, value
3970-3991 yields 1.87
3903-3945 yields 9.98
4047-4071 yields -0.93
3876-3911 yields 1.05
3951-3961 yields 0.38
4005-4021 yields -1.18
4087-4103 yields 0.46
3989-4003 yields -1.38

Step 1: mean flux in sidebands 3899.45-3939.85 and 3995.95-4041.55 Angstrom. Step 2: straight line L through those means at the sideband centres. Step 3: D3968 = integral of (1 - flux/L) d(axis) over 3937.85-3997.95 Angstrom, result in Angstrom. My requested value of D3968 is 6.0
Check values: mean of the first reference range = 8.94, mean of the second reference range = 13.9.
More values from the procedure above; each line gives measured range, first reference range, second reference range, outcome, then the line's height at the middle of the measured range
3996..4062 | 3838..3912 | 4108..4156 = -4.8 Angstrom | 13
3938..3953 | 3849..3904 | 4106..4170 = 2.5 Angstrom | 11.8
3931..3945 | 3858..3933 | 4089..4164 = 6.8 Angstrom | 11.1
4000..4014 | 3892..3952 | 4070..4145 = -3.0 Angstrom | 11.5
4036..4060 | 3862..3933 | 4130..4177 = -2.8 Angstrom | 12.7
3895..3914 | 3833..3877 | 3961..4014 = -1.4 Angstrom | 10.7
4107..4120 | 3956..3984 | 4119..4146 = -1.0 Angstrom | 13.6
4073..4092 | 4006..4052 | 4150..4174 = 0.3 Angstrom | 14.1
